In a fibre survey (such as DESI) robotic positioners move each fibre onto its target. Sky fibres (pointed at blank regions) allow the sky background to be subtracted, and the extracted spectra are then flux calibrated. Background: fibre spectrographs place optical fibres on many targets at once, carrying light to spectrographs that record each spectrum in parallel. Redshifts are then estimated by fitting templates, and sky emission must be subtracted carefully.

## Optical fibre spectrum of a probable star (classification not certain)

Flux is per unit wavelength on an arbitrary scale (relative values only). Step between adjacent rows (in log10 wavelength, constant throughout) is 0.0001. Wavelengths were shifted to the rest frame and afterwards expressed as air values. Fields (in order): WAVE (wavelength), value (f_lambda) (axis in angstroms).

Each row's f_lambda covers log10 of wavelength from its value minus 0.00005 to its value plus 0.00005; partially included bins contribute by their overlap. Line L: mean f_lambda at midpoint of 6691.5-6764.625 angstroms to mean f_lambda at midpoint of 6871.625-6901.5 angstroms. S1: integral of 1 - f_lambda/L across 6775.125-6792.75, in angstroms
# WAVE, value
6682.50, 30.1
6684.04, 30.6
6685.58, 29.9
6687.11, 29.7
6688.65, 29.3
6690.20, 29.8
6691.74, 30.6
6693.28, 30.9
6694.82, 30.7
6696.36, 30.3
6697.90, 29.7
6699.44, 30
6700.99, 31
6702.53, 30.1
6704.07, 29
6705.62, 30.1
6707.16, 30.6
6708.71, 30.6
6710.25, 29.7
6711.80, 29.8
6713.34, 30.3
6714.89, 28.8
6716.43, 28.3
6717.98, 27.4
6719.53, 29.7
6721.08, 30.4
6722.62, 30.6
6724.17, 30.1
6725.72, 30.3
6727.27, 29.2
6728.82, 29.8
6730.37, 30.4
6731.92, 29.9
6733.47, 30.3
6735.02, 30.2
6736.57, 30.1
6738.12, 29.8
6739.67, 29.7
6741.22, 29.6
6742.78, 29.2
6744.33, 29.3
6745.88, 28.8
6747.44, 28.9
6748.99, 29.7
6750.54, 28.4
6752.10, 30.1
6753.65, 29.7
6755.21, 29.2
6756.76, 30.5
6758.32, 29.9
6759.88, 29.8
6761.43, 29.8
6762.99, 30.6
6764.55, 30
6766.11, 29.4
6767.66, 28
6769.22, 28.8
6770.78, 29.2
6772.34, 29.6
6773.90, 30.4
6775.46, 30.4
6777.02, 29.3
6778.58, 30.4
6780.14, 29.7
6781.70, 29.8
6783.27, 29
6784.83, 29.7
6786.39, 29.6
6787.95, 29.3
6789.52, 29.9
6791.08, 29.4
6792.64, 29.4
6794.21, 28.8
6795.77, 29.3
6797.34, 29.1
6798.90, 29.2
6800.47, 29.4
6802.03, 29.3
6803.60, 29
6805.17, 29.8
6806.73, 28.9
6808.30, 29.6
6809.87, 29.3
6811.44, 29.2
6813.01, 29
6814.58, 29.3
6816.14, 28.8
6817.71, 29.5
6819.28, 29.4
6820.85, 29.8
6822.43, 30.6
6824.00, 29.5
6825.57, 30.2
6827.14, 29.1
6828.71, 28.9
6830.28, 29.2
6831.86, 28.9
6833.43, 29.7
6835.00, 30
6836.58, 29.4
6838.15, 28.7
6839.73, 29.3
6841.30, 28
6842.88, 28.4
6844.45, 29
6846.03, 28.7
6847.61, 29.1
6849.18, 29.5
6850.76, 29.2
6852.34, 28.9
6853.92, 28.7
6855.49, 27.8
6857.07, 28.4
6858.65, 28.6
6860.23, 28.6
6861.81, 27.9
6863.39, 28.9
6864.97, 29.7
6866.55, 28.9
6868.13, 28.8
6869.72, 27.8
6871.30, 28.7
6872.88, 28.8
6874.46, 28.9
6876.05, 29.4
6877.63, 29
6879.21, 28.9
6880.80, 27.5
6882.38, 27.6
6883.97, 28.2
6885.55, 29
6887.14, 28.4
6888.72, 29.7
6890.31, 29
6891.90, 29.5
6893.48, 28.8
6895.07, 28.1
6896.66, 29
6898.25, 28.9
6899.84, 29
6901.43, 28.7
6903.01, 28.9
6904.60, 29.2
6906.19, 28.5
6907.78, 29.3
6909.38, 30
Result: -0.1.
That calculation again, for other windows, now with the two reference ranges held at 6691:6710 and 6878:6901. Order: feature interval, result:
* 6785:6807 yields 0.11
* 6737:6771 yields 0.40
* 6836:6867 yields 0.25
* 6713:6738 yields 0.29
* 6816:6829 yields -0.15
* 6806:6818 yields 0.06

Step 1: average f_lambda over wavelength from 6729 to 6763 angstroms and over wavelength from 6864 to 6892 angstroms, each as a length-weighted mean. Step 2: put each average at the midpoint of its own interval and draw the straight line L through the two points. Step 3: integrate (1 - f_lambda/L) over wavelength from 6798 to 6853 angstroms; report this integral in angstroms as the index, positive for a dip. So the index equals -0.2 angstroms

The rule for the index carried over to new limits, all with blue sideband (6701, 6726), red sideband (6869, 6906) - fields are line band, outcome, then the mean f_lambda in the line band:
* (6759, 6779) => -0.1 angstroms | 29.7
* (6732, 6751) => 0.0 angstroms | 29.5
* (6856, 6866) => 0.1 angstroms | 28.7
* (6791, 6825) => -0.2 angstroms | 29.3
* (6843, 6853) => 0.0 angstroms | 29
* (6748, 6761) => -0.1 angstroms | 29.7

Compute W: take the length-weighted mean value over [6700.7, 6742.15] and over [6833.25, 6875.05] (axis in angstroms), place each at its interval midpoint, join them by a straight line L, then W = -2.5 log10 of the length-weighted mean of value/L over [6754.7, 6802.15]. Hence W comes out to -0.01 mag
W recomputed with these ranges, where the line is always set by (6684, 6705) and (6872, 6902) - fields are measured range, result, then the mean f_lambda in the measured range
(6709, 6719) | 0.03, 29.1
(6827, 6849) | 0.00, 29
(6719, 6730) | -0.01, 30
